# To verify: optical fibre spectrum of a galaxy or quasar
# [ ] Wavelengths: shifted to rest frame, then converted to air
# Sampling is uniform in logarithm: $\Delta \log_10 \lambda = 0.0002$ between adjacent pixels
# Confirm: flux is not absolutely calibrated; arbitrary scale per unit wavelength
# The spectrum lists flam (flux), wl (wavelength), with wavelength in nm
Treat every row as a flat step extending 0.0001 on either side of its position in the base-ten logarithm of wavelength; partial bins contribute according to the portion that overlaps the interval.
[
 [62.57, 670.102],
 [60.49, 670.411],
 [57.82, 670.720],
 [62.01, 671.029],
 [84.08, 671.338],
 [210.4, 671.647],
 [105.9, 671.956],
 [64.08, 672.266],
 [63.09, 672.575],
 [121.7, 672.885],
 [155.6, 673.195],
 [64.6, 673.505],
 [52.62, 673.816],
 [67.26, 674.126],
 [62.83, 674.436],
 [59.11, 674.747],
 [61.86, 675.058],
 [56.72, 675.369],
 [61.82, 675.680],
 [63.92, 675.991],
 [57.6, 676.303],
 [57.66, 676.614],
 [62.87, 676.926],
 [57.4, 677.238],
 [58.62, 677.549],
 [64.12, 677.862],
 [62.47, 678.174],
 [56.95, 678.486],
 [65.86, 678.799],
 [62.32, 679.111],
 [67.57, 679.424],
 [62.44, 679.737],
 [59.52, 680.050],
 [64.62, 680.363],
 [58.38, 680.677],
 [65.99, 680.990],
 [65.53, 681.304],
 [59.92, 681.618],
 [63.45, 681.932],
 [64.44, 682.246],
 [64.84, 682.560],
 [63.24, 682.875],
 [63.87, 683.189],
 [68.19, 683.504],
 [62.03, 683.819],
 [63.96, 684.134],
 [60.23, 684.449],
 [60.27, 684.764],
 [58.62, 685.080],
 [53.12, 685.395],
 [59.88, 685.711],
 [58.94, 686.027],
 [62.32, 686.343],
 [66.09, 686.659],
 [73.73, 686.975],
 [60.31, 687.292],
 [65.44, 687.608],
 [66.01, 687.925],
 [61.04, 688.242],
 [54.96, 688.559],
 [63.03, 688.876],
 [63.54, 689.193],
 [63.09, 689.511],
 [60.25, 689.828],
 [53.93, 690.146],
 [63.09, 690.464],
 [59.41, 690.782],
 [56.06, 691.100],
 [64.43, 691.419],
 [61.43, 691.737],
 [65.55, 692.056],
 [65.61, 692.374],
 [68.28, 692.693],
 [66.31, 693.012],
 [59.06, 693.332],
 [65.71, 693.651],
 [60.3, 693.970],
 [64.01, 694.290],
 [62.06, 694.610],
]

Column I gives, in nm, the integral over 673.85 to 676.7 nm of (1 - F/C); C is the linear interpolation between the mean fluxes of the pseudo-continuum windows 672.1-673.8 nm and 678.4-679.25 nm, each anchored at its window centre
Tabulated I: 0.66 nm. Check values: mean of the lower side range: 90.5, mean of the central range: 60.7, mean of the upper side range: 62.1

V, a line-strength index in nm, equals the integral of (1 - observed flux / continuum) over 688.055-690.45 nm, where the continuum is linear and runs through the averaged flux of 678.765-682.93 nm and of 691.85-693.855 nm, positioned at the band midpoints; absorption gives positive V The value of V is 0.157 nm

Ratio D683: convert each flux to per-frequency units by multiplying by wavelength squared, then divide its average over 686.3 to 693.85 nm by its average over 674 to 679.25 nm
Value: 1.07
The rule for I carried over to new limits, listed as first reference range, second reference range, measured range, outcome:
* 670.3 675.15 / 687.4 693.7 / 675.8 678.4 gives 0.62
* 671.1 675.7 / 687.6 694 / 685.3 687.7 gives 0.19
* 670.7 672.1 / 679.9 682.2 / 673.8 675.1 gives 0.45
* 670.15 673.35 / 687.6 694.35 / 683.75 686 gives 0.42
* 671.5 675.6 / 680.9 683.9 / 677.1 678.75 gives 0.34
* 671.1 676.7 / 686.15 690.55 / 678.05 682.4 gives 0.62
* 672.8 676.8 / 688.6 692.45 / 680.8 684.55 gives 0.15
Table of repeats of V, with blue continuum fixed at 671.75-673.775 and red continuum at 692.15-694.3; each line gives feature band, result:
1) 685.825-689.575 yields 0.50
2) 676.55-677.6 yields 0.35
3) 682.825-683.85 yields 0.19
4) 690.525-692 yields 0.14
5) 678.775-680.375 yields 0.41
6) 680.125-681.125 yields 0.25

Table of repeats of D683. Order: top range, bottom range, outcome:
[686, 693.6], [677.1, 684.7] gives 1.03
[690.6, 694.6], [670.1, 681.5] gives 0.93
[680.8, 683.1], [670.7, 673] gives 0.67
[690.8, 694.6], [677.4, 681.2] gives 1.05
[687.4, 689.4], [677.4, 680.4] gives 1.03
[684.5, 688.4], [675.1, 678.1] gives 1.06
